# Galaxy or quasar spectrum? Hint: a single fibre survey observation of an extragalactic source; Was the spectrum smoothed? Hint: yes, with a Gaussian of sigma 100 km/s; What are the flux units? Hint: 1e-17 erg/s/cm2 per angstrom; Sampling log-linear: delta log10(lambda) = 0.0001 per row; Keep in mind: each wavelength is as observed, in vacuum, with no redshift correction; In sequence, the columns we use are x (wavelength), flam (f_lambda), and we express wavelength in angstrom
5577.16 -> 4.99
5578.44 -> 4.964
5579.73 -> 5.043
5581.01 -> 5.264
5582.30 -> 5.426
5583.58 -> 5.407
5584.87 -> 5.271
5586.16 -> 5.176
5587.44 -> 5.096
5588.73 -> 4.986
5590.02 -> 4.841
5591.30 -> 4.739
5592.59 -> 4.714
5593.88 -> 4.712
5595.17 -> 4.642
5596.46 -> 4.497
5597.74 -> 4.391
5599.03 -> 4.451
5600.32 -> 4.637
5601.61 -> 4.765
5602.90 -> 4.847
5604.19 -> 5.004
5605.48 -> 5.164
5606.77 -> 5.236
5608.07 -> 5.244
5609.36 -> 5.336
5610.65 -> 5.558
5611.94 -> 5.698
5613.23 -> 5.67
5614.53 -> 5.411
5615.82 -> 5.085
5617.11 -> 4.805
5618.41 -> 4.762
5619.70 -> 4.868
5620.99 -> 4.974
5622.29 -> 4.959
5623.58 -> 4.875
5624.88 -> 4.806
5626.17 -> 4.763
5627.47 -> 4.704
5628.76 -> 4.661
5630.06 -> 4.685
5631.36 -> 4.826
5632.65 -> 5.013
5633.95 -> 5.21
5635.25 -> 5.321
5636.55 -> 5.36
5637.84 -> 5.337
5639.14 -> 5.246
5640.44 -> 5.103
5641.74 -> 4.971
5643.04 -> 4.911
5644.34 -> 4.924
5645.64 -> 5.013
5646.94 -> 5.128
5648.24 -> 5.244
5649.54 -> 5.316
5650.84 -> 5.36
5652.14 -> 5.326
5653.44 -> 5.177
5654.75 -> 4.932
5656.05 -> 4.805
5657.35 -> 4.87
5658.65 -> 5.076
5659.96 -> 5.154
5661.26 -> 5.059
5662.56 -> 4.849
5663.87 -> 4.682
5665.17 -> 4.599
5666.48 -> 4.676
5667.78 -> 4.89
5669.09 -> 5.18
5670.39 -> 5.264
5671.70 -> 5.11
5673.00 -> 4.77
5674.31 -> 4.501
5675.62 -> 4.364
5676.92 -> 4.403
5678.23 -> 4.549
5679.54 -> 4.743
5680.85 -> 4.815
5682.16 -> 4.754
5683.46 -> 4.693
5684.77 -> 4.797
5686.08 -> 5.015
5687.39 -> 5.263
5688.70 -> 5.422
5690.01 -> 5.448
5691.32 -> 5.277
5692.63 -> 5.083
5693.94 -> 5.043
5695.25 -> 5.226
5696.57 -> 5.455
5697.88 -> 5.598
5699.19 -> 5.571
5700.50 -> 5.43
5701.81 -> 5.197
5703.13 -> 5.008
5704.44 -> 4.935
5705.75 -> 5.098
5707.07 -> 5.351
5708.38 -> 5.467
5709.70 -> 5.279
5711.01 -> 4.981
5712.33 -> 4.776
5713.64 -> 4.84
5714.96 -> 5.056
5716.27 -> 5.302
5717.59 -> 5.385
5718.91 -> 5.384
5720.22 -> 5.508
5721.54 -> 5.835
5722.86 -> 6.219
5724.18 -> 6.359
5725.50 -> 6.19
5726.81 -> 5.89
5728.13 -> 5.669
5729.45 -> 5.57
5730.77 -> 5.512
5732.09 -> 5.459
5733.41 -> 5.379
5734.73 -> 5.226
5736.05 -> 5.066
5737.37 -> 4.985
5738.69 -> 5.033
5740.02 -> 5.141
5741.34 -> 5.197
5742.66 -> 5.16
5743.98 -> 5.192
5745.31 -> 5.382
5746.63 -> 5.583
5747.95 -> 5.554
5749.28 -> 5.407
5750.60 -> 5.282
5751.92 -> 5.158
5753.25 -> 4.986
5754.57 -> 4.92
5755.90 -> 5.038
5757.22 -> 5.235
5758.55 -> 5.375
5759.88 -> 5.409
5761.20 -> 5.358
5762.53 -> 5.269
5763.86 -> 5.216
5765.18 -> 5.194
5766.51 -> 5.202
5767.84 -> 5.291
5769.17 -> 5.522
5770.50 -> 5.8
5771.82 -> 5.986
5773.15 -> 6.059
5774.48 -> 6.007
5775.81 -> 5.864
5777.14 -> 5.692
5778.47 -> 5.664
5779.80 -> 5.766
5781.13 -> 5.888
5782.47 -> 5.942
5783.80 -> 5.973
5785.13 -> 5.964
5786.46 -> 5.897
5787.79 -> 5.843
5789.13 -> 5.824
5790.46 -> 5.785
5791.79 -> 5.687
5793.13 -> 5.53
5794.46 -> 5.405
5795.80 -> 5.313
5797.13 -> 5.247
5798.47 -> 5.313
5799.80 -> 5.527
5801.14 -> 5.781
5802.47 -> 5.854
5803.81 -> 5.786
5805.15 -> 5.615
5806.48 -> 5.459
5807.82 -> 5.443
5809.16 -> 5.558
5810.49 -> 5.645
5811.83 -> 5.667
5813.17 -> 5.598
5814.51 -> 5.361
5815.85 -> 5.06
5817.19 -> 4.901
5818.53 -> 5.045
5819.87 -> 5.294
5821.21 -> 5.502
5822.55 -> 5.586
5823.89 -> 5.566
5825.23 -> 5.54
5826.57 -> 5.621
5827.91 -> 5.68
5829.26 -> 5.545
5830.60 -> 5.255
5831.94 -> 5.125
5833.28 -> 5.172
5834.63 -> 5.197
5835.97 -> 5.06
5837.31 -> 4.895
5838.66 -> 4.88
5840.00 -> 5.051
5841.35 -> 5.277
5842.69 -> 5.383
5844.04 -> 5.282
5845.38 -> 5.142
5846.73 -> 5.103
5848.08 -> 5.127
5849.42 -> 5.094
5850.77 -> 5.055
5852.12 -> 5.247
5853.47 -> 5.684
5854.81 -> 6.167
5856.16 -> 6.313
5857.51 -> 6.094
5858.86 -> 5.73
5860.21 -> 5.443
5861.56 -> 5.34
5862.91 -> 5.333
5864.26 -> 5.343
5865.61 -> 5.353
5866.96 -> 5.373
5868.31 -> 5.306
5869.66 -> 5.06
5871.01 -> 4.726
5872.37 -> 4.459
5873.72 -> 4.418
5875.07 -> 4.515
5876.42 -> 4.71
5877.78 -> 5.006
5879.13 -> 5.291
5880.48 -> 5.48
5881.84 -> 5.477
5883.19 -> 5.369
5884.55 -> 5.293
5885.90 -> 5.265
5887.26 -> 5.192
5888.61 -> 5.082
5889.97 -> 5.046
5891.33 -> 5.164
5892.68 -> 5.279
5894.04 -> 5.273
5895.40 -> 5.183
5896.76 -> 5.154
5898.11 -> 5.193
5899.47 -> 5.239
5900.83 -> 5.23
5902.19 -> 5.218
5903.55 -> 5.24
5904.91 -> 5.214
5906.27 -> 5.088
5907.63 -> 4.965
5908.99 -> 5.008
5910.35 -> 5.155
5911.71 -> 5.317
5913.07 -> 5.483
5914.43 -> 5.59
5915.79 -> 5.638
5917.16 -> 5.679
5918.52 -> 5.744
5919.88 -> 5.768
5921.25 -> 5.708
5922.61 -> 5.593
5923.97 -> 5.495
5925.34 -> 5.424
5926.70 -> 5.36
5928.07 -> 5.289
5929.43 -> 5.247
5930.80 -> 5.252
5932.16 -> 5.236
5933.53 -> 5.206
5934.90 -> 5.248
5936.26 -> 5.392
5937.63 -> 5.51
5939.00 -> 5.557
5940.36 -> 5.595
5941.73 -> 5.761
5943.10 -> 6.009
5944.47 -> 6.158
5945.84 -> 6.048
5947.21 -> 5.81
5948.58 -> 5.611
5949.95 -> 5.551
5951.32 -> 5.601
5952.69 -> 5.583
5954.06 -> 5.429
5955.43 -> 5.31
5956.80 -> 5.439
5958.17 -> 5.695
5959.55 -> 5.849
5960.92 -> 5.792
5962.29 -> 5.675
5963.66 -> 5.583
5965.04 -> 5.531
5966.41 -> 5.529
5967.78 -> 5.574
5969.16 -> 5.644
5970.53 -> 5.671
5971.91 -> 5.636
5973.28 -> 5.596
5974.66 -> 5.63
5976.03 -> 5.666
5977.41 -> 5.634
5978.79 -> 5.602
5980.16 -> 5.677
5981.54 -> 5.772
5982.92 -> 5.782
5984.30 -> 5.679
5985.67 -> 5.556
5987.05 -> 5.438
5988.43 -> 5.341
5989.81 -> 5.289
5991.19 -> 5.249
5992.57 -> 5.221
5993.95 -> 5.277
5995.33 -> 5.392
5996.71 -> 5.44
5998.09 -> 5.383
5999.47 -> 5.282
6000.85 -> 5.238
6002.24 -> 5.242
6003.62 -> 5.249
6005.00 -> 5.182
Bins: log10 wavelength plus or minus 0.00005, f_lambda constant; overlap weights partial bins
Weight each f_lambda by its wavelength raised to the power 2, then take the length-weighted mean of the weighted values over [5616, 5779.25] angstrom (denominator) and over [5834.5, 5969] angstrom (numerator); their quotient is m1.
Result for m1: 1.11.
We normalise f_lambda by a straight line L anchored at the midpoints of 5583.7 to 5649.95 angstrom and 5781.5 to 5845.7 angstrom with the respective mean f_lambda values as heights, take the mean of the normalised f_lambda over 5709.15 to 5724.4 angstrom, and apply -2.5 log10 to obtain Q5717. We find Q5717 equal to -0.03 mag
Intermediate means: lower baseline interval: 5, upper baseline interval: 5.46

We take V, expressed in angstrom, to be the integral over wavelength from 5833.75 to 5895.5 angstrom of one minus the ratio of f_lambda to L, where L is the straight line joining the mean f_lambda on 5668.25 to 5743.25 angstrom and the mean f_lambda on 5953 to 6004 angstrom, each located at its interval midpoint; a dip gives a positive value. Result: 1.8 angstrom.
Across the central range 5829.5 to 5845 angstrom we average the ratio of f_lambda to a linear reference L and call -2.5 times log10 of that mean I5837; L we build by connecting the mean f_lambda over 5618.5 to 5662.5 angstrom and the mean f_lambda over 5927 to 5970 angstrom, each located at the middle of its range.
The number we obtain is 0.044 mag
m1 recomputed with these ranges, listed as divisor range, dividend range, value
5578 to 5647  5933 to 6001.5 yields 1.26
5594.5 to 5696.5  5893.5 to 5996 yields 1.22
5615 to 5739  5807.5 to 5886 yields 1.10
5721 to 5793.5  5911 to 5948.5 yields 1.06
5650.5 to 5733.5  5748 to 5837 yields 1.10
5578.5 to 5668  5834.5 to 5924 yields 1.15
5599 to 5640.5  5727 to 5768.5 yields 1.09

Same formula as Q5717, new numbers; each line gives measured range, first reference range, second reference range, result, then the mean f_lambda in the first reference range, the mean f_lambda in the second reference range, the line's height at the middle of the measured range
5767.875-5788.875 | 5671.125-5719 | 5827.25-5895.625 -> -0.14 mag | 5.06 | 5.24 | 5.15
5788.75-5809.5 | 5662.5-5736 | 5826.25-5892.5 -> -0.07 mag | 5.19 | 5.25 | 5.22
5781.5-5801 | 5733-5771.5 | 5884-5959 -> -0.07 mag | 5.27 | 5.42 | 5.3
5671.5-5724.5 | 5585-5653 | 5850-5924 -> -0.01 mag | 5.01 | 5.3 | 5.1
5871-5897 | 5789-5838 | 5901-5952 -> 0.08 mag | 5.44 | 5.48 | 5.46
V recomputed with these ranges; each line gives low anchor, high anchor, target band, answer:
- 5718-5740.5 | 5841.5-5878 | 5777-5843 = -1.5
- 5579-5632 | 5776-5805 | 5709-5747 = 0.4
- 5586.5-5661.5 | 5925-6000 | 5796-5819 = -0.7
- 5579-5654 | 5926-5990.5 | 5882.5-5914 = 1.6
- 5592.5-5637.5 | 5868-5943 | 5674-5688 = 0.9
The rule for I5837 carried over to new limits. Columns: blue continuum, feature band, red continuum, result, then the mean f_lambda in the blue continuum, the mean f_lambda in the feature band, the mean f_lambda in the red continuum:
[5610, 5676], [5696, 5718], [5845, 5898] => -0.028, 5.02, 5.22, 5.25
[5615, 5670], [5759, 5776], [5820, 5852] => -0.076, 4.99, 5.54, 5.27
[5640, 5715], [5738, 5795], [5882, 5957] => -0.068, 5.03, 5.5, 5.41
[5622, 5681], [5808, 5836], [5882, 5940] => -0.039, 4.95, 5.39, 5.33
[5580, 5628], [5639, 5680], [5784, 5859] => 0.037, 5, 4.94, 5.46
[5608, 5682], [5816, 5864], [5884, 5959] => -0.014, 4.99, 5.36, 5.42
